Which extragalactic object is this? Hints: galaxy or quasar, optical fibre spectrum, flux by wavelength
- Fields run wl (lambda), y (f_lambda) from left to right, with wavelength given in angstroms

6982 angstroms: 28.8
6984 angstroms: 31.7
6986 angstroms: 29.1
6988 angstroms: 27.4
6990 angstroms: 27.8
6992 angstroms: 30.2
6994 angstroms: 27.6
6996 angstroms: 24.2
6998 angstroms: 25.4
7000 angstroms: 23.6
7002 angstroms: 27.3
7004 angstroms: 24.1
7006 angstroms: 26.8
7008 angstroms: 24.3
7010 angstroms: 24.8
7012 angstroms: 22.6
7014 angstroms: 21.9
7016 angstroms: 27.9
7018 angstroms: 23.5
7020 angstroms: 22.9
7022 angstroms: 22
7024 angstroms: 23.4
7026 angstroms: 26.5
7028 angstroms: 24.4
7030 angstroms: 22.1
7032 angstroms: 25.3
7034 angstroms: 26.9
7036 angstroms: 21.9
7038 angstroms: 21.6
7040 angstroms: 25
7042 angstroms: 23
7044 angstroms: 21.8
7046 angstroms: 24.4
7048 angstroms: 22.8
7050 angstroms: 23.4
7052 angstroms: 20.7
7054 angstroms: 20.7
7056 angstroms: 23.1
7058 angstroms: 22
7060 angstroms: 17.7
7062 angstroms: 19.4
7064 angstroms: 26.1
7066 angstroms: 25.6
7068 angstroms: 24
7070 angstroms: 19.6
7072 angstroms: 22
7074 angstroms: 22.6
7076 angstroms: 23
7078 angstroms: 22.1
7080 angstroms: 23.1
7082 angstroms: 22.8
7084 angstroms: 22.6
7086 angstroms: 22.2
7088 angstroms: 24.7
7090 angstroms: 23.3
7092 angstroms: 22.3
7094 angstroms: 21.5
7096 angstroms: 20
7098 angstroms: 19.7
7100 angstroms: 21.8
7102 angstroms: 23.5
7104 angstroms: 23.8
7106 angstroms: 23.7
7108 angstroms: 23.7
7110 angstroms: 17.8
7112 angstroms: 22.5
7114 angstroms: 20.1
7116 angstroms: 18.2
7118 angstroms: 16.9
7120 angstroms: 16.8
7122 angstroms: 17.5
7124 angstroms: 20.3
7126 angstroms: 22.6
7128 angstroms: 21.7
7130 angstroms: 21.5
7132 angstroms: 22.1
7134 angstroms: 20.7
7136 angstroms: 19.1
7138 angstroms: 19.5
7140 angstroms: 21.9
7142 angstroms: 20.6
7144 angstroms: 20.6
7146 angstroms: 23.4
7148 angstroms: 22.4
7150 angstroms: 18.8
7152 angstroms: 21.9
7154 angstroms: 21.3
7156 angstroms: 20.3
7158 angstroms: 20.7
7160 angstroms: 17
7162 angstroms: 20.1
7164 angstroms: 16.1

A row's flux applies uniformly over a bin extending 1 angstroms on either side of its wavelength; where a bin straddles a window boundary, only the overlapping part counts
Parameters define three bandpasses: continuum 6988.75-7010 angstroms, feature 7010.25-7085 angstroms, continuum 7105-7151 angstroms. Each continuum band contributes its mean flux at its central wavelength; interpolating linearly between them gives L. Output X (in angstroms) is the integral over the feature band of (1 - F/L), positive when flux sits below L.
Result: 3.1 angstroms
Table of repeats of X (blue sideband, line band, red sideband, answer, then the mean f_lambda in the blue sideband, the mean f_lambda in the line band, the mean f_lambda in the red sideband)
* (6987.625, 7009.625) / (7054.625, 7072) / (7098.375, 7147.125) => 0.9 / 26.2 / 22.1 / 20.8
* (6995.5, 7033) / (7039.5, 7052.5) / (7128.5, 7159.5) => 0.3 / 24.4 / 23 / 20.9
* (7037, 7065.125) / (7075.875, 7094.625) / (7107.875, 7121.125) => -2.0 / 22.3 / 22.8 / 19.1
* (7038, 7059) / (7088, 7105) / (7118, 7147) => -0.6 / 22.6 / 22.1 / 20.5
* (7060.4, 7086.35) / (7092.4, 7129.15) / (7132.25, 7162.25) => 1.5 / 22.6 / 20.7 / 20.6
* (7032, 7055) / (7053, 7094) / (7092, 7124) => -1.1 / 23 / 22.4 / 20.5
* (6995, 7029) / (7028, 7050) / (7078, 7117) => 0.1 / 24.4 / 23.5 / 22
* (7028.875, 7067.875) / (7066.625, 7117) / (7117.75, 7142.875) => -1.4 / 22.8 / 22.1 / 20.2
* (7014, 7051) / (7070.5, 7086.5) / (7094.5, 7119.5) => -0.3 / 23.8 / 22.5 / 20.9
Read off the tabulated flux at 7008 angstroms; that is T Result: 24.3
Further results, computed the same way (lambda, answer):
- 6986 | 29.1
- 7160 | 17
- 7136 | 19.1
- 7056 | 23.1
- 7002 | 27.3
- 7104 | 23.8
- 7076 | 23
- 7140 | 21.9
